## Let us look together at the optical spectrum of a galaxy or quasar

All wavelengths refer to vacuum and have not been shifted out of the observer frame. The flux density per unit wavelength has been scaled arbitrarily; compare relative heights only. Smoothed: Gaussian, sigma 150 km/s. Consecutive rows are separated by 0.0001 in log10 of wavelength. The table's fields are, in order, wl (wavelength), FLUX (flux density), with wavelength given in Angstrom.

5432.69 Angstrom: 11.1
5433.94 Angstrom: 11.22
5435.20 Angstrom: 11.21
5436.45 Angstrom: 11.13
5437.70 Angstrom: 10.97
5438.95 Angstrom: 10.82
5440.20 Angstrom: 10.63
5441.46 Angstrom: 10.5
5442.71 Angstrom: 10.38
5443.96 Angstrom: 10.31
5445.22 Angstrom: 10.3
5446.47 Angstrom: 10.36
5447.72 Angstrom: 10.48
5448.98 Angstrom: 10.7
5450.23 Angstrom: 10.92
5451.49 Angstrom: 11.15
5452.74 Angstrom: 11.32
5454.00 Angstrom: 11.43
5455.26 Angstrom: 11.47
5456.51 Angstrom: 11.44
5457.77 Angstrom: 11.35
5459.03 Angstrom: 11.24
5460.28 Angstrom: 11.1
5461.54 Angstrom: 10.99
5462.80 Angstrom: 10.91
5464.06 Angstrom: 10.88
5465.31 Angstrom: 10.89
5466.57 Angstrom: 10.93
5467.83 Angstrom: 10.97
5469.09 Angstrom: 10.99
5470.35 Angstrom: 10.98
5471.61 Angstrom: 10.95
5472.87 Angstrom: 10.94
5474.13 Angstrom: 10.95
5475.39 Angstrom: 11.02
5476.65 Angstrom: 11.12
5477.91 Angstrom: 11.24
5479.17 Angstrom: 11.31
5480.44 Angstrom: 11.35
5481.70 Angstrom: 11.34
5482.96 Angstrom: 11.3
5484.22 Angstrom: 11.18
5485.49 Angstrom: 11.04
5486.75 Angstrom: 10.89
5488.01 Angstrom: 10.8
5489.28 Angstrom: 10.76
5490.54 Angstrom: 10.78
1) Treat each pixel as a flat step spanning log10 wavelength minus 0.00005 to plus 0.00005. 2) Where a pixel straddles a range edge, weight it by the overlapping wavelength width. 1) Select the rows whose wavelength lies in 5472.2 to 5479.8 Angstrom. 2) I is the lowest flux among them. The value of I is 10.94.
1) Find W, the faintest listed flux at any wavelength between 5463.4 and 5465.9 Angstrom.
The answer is 10.88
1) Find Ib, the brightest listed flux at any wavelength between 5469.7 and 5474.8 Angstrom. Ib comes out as 10.98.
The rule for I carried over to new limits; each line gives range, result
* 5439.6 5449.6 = 10.3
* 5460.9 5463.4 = 10.91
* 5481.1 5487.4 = 10.89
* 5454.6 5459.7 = 11.24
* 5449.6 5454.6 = 10.92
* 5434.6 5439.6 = 10.82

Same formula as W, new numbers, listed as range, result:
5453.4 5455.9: 11.43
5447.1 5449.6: 10.48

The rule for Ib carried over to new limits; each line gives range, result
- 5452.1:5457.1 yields 11.47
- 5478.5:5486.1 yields 11.35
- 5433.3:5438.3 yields 11.22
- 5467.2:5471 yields 10.99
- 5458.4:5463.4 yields 11.24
